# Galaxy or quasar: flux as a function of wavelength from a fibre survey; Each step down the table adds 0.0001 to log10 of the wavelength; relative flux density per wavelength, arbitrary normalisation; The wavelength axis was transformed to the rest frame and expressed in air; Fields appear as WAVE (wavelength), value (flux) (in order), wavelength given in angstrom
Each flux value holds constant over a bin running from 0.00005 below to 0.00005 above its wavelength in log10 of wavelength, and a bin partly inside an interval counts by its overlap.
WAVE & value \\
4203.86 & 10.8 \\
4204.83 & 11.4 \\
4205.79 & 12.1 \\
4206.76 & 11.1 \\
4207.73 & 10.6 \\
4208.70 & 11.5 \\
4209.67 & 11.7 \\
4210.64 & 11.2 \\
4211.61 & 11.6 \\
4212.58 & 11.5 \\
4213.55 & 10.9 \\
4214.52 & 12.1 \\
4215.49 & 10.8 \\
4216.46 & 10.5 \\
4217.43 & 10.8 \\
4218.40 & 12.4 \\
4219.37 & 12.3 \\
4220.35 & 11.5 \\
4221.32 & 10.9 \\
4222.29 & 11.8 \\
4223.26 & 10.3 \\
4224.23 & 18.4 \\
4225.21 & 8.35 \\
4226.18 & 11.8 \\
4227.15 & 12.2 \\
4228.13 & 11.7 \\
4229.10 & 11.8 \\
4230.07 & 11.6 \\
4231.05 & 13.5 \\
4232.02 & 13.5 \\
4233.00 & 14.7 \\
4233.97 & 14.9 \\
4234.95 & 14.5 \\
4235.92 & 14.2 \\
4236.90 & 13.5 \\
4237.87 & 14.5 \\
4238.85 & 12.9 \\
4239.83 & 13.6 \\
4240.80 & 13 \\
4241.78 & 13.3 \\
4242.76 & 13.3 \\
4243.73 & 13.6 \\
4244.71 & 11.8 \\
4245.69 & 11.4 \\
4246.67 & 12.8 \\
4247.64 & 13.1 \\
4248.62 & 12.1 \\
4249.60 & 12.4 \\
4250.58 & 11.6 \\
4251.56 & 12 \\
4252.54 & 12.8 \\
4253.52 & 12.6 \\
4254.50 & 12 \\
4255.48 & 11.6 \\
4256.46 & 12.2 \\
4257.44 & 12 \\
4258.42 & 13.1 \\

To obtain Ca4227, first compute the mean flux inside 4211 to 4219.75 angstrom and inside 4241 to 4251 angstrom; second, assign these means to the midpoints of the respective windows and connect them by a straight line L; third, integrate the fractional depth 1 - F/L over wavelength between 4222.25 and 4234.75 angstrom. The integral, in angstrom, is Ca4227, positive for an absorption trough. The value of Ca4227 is -0.86 angstrom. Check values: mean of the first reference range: 11.4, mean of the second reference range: 12.6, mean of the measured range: 12.7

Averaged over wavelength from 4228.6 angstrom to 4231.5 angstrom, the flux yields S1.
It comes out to 12.3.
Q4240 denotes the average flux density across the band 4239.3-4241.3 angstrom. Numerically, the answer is 13.3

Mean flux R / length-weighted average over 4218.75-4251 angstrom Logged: 12.8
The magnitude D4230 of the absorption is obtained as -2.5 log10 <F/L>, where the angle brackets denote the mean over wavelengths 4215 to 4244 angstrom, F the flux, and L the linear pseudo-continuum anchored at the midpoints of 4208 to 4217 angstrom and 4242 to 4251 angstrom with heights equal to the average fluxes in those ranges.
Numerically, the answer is -0.07 mag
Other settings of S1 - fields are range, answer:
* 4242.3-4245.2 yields 12.9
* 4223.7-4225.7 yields 13.3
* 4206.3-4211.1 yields 11.2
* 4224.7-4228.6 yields 11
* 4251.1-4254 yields 12.5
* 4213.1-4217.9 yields 11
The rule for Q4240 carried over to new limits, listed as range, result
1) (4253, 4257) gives 12.1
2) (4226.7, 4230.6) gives 11.8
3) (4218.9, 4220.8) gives 11.9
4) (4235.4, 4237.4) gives 13.9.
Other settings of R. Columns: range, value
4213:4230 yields 11.7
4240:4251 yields 12.6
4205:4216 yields 11.4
